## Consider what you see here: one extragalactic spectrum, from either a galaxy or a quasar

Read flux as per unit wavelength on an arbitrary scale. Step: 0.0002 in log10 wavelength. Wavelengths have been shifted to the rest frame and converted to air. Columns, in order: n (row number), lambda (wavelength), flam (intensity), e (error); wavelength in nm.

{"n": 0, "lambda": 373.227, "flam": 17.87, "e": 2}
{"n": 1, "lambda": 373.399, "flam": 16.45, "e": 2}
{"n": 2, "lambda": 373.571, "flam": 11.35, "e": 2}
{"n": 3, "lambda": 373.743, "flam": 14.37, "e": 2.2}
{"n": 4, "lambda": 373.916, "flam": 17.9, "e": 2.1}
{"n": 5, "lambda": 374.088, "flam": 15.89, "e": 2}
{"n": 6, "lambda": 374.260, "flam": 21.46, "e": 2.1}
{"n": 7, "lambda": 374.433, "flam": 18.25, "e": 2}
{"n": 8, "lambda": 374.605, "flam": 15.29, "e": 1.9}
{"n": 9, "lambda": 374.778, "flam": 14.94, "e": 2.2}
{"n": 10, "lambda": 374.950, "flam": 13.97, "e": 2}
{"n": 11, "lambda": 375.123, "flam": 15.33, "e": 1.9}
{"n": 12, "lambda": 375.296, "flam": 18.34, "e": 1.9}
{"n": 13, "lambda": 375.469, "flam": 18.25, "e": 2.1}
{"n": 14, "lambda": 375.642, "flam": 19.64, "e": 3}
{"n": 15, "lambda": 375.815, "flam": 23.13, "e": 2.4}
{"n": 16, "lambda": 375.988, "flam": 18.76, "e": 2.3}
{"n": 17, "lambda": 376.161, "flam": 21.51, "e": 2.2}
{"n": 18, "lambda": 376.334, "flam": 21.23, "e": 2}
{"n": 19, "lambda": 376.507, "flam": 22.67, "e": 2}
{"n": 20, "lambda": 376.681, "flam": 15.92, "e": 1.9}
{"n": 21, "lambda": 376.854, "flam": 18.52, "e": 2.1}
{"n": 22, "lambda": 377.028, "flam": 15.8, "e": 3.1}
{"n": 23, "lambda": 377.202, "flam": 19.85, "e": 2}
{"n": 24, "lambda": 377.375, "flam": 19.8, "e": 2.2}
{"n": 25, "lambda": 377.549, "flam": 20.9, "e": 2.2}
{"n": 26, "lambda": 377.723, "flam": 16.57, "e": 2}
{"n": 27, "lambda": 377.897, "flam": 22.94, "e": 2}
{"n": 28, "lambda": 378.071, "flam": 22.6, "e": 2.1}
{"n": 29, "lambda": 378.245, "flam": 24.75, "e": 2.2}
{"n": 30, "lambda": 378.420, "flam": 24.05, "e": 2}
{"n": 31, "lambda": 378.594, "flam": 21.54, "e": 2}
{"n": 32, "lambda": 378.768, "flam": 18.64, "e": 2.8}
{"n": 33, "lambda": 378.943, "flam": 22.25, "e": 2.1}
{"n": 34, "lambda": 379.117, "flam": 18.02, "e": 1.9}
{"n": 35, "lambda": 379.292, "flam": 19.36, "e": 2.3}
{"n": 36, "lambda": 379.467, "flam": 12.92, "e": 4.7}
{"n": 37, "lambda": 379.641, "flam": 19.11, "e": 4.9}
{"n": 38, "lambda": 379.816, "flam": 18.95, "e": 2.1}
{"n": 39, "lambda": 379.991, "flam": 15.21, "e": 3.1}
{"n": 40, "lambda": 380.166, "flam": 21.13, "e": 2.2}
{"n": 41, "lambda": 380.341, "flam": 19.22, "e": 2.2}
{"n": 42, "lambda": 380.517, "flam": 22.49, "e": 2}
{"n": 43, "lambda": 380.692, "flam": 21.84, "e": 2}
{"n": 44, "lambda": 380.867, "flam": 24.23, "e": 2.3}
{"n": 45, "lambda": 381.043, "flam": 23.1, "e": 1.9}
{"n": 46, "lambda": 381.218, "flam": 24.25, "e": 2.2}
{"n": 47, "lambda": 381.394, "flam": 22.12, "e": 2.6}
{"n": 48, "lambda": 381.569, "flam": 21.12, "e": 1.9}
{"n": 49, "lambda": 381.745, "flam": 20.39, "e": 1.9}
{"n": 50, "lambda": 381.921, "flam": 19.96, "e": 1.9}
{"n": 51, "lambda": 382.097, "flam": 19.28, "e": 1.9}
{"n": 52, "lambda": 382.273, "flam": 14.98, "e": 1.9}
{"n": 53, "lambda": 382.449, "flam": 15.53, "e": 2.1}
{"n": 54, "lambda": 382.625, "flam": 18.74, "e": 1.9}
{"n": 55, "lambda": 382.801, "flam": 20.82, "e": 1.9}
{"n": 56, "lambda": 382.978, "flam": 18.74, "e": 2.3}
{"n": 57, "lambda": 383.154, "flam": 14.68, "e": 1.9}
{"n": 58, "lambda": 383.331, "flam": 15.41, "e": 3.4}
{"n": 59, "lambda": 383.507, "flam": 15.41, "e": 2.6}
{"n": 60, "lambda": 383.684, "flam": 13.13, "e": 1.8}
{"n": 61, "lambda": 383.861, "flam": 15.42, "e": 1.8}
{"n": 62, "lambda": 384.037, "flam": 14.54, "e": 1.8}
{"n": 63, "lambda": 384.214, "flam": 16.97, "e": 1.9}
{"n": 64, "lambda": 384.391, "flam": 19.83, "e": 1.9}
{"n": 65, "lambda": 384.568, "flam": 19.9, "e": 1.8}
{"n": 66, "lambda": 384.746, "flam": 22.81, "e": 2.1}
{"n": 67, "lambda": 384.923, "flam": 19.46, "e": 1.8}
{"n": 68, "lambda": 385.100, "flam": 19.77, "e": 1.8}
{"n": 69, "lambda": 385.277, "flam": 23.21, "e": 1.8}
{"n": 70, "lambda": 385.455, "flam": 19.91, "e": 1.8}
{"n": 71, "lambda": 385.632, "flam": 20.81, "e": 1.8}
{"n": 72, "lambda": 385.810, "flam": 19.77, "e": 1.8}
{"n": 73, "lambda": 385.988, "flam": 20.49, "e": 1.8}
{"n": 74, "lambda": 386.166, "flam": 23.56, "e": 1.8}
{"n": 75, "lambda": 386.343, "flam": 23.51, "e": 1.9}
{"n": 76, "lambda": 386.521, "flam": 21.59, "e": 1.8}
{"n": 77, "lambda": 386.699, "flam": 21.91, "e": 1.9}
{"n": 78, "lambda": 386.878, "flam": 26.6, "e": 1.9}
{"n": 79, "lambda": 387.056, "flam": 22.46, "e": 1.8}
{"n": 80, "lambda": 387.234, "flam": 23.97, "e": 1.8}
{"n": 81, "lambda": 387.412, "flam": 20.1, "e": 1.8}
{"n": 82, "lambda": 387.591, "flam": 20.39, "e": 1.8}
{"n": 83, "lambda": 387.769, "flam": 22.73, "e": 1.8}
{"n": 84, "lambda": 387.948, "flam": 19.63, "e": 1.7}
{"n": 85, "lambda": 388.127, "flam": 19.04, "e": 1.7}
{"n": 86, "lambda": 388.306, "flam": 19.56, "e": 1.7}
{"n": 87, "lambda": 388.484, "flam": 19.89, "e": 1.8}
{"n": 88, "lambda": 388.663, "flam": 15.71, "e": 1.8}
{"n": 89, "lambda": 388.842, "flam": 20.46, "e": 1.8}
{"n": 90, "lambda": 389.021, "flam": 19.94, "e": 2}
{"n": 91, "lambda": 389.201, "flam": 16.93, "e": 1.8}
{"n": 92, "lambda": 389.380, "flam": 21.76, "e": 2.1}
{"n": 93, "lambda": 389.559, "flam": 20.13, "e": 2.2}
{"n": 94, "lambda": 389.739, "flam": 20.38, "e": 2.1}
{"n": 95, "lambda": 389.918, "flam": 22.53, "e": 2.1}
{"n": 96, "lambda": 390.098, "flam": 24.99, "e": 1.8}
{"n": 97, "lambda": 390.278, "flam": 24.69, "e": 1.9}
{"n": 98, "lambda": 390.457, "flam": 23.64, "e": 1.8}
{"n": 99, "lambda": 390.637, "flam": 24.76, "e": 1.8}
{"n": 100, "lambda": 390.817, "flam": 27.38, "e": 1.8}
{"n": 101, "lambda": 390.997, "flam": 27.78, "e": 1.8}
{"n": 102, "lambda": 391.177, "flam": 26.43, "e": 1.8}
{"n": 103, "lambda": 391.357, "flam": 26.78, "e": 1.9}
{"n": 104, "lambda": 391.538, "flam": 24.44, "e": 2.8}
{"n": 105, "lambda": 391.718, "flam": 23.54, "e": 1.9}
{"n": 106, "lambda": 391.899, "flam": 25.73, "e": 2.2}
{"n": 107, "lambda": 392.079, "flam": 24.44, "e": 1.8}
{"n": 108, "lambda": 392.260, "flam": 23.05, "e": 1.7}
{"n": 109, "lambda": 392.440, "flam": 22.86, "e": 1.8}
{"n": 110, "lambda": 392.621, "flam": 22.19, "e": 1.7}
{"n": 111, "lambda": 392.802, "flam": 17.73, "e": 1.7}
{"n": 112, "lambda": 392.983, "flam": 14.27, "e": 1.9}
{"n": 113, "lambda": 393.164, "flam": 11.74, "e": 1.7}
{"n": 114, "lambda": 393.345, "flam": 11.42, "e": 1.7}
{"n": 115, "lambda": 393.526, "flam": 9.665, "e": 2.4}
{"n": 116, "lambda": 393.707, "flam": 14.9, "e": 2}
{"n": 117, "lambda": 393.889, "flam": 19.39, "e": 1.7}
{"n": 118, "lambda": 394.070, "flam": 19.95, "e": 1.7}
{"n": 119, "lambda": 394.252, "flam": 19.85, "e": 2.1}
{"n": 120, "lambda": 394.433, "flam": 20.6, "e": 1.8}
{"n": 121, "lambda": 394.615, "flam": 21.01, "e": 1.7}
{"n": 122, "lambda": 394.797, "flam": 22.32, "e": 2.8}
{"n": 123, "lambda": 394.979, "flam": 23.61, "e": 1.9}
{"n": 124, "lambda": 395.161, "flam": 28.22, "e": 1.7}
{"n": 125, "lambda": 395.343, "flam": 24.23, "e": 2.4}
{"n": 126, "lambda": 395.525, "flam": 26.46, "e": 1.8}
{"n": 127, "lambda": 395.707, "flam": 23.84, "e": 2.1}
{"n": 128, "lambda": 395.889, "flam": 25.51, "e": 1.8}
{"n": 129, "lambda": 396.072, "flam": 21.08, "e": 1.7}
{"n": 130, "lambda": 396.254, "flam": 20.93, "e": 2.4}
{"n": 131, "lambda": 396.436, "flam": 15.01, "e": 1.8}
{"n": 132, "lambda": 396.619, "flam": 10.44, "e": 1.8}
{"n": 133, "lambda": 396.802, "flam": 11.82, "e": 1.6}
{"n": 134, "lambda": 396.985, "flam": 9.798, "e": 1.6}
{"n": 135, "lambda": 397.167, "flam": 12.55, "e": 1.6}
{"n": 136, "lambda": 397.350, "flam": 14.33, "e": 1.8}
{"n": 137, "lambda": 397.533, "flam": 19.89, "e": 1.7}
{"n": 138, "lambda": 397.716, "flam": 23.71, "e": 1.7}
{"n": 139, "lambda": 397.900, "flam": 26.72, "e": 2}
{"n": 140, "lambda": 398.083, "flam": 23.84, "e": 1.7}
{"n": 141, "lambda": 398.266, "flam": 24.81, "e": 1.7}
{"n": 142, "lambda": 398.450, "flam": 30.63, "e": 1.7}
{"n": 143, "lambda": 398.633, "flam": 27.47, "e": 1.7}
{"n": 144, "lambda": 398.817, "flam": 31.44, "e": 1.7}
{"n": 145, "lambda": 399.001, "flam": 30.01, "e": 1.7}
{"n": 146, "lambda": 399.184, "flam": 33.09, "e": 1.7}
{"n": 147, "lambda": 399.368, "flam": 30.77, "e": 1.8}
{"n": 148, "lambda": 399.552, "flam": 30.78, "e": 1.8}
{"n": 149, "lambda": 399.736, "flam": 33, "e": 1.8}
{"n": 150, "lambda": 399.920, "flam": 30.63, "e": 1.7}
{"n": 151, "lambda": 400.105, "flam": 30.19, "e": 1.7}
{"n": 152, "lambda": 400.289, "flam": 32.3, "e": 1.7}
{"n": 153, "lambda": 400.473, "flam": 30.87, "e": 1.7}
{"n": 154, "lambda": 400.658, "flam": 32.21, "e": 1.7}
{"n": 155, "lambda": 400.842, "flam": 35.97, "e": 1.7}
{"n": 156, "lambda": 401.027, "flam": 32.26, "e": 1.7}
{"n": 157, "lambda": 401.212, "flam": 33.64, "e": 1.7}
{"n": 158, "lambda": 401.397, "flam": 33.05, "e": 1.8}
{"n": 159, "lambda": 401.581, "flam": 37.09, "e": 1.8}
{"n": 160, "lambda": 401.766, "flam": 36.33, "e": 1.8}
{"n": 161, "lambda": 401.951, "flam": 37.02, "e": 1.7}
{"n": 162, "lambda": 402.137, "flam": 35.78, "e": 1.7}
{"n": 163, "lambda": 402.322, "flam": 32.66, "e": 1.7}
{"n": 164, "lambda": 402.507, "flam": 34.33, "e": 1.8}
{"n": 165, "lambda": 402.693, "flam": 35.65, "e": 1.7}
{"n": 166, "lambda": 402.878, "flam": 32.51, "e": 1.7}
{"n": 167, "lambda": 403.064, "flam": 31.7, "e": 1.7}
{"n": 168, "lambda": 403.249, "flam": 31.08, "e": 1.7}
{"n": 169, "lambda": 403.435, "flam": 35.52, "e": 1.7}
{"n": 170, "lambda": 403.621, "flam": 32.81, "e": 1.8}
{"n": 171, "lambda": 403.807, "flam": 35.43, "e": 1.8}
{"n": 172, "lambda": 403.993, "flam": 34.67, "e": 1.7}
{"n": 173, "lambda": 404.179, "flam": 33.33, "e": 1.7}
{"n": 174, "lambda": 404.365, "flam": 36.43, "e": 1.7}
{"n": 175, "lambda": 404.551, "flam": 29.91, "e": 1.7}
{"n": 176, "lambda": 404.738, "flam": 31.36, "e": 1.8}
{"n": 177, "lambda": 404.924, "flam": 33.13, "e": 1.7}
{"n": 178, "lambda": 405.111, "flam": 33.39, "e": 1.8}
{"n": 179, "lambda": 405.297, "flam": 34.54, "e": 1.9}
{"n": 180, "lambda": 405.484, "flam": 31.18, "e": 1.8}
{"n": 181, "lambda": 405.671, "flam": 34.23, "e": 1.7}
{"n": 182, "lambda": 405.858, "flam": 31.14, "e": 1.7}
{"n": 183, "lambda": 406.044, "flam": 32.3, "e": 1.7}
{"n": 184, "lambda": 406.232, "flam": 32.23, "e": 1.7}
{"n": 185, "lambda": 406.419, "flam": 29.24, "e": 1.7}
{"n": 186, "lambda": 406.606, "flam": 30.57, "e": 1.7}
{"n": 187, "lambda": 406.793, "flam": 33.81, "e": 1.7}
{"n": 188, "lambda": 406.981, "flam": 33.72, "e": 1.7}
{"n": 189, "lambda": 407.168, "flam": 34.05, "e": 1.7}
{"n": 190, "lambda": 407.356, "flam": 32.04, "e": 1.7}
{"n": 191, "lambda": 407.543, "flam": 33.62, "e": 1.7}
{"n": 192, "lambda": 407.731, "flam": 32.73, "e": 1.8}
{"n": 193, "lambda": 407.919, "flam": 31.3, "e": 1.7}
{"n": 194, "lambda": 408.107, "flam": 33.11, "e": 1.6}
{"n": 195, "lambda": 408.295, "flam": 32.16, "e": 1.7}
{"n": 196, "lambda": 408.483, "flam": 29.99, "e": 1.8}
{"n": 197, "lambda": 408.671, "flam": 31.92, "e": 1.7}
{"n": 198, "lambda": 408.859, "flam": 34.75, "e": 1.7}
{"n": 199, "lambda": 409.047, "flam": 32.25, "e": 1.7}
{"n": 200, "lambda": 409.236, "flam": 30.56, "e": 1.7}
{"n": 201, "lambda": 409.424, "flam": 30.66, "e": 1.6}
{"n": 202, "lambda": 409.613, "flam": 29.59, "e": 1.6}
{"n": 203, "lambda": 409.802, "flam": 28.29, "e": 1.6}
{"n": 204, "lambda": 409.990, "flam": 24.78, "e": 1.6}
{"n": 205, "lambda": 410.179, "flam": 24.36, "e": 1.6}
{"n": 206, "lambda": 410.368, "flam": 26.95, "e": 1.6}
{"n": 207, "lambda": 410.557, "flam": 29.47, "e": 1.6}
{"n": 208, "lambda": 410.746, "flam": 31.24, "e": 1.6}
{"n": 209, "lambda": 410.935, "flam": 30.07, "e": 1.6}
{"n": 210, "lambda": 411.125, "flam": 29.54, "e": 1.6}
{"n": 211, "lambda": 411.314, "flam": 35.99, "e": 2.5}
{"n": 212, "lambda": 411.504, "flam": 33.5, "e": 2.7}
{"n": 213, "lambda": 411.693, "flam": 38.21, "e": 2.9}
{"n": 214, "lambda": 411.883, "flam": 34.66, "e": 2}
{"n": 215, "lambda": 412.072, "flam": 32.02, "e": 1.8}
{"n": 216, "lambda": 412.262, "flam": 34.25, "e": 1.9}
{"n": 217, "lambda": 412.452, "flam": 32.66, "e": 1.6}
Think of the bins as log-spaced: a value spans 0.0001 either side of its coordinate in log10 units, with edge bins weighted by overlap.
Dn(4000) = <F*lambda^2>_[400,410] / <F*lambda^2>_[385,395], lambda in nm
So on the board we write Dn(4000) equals 1.67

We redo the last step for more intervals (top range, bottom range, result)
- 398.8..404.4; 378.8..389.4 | 1.84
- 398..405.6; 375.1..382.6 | 1.84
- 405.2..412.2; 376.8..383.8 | 1.88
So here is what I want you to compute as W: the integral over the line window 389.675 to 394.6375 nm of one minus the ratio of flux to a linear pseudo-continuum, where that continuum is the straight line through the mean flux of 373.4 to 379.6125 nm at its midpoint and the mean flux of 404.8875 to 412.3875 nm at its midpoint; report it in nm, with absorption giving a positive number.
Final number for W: 0.736 nm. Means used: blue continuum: 18.7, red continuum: 31.8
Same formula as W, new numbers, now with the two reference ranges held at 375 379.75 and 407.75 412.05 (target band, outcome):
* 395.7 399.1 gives 0.705 nm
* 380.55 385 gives 0.533 nm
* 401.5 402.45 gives -0.248 nm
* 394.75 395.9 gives 0.046 nm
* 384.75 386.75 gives 0.115 nm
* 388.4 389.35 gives 0.198 nm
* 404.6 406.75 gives -0.181 nm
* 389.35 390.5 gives 0.072 nm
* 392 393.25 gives 0.278 nm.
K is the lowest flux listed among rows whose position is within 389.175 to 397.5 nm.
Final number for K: 9.665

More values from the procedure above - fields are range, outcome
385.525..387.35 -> 19.77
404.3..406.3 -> 29.91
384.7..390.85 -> 15.71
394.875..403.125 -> 9.798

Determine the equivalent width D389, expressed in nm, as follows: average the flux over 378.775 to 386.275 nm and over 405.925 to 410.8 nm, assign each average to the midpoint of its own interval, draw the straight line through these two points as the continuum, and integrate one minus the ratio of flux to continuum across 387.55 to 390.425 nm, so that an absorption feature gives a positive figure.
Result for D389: 0.21 nm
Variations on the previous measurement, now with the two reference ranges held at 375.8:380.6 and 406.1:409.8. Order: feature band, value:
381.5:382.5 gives 0.13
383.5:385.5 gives 0.36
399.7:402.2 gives -0.39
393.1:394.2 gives 0.48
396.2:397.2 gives 0.52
